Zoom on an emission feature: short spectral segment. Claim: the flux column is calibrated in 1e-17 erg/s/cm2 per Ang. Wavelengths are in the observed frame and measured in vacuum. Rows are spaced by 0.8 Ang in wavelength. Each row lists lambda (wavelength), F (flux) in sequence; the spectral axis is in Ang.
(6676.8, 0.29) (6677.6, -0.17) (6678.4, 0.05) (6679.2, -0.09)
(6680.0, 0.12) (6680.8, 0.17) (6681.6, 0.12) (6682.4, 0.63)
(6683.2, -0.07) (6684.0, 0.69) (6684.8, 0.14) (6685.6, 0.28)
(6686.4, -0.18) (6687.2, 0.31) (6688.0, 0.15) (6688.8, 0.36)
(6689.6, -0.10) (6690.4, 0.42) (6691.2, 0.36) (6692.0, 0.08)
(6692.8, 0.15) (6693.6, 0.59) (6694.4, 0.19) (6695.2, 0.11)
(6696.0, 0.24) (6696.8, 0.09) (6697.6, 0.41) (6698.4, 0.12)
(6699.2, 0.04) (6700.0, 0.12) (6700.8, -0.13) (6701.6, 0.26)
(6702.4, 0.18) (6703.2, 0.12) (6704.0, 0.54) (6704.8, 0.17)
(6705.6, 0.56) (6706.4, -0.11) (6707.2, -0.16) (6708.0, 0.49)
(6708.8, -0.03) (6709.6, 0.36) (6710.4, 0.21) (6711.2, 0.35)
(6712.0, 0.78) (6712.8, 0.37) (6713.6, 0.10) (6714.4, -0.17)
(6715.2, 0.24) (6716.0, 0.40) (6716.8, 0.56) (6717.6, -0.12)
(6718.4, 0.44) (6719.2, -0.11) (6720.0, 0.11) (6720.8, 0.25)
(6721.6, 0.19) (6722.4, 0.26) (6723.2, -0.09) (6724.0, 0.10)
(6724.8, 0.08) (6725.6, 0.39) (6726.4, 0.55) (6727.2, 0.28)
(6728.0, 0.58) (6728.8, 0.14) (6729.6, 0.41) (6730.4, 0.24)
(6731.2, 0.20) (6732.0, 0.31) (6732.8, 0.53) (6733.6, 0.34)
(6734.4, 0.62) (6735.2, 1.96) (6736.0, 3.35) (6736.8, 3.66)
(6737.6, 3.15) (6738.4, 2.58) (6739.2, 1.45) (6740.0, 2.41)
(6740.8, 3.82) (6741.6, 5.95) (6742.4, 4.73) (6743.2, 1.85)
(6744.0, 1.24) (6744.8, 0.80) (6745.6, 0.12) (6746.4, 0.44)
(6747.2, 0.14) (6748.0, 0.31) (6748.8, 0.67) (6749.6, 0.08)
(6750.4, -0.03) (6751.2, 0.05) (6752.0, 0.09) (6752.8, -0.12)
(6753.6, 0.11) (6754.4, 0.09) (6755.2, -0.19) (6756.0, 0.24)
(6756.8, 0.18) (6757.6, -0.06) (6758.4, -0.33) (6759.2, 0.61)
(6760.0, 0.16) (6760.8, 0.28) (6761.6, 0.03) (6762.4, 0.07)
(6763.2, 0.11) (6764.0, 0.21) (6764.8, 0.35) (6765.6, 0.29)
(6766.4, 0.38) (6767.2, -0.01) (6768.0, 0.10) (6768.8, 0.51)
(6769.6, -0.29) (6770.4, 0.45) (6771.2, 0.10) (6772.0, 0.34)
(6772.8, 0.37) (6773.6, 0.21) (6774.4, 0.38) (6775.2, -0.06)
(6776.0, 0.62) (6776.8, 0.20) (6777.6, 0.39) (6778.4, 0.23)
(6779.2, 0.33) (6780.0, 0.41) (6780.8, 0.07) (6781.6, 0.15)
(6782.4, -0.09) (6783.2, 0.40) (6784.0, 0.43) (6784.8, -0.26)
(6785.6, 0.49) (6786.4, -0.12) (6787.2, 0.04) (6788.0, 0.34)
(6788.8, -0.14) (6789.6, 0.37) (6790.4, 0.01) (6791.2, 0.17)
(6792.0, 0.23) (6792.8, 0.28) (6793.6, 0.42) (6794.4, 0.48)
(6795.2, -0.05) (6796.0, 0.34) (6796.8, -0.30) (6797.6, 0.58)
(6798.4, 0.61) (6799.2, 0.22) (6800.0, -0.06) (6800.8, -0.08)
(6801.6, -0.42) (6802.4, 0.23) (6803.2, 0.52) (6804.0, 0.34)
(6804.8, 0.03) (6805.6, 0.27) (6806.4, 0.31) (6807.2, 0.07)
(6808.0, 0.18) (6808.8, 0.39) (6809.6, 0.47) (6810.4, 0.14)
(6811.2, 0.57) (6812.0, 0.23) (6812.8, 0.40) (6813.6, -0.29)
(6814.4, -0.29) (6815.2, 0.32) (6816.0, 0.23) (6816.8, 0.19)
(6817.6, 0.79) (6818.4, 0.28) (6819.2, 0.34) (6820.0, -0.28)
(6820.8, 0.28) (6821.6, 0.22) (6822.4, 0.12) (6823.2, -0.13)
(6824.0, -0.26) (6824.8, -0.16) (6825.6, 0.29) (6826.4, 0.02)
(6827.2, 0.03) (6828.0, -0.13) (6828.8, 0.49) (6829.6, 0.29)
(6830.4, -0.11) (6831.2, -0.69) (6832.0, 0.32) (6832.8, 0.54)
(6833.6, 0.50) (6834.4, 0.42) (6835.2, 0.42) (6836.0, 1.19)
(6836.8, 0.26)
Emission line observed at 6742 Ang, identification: [O II] 3727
